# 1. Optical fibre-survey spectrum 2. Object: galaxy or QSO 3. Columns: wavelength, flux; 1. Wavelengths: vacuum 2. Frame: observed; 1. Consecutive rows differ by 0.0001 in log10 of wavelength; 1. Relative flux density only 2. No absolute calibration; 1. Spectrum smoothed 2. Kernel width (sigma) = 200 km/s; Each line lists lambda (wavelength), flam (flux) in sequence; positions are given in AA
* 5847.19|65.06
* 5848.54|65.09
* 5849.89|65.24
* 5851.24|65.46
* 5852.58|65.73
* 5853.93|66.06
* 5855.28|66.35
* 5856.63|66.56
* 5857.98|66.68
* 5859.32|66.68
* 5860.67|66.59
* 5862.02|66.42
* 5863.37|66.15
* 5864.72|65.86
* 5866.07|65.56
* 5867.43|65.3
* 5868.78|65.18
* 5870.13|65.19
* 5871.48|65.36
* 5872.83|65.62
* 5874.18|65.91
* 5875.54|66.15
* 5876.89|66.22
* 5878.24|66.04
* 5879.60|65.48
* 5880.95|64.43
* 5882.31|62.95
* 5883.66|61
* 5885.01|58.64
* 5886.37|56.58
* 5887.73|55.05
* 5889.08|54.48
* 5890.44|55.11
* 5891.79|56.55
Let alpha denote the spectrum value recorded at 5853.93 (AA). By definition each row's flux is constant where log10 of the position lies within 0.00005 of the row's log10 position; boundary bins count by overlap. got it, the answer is 66.06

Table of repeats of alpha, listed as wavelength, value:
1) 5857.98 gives 66.68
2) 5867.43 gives 65.3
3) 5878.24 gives 66.04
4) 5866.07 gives 65.56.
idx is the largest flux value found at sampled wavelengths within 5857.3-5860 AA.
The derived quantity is 66.68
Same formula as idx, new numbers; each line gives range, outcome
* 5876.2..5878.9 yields 66.22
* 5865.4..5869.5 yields 65.56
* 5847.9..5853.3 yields 65.73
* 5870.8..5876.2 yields 66.15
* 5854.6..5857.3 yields 66.56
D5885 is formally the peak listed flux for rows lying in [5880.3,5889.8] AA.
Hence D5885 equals 64.43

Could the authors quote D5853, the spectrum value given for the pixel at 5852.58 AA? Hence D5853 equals 65.73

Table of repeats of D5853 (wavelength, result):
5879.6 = 65.48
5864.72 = 65.86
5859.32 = 66.68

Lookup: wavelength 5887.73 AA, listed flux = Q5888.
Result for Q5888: 55.05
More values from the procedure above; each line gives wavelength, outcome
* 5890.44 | 55.11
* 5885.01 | 58.64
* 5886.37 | 56.58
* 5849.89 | 65.24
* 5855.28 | 66.35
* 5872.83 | 65.62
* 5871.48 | 65.36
